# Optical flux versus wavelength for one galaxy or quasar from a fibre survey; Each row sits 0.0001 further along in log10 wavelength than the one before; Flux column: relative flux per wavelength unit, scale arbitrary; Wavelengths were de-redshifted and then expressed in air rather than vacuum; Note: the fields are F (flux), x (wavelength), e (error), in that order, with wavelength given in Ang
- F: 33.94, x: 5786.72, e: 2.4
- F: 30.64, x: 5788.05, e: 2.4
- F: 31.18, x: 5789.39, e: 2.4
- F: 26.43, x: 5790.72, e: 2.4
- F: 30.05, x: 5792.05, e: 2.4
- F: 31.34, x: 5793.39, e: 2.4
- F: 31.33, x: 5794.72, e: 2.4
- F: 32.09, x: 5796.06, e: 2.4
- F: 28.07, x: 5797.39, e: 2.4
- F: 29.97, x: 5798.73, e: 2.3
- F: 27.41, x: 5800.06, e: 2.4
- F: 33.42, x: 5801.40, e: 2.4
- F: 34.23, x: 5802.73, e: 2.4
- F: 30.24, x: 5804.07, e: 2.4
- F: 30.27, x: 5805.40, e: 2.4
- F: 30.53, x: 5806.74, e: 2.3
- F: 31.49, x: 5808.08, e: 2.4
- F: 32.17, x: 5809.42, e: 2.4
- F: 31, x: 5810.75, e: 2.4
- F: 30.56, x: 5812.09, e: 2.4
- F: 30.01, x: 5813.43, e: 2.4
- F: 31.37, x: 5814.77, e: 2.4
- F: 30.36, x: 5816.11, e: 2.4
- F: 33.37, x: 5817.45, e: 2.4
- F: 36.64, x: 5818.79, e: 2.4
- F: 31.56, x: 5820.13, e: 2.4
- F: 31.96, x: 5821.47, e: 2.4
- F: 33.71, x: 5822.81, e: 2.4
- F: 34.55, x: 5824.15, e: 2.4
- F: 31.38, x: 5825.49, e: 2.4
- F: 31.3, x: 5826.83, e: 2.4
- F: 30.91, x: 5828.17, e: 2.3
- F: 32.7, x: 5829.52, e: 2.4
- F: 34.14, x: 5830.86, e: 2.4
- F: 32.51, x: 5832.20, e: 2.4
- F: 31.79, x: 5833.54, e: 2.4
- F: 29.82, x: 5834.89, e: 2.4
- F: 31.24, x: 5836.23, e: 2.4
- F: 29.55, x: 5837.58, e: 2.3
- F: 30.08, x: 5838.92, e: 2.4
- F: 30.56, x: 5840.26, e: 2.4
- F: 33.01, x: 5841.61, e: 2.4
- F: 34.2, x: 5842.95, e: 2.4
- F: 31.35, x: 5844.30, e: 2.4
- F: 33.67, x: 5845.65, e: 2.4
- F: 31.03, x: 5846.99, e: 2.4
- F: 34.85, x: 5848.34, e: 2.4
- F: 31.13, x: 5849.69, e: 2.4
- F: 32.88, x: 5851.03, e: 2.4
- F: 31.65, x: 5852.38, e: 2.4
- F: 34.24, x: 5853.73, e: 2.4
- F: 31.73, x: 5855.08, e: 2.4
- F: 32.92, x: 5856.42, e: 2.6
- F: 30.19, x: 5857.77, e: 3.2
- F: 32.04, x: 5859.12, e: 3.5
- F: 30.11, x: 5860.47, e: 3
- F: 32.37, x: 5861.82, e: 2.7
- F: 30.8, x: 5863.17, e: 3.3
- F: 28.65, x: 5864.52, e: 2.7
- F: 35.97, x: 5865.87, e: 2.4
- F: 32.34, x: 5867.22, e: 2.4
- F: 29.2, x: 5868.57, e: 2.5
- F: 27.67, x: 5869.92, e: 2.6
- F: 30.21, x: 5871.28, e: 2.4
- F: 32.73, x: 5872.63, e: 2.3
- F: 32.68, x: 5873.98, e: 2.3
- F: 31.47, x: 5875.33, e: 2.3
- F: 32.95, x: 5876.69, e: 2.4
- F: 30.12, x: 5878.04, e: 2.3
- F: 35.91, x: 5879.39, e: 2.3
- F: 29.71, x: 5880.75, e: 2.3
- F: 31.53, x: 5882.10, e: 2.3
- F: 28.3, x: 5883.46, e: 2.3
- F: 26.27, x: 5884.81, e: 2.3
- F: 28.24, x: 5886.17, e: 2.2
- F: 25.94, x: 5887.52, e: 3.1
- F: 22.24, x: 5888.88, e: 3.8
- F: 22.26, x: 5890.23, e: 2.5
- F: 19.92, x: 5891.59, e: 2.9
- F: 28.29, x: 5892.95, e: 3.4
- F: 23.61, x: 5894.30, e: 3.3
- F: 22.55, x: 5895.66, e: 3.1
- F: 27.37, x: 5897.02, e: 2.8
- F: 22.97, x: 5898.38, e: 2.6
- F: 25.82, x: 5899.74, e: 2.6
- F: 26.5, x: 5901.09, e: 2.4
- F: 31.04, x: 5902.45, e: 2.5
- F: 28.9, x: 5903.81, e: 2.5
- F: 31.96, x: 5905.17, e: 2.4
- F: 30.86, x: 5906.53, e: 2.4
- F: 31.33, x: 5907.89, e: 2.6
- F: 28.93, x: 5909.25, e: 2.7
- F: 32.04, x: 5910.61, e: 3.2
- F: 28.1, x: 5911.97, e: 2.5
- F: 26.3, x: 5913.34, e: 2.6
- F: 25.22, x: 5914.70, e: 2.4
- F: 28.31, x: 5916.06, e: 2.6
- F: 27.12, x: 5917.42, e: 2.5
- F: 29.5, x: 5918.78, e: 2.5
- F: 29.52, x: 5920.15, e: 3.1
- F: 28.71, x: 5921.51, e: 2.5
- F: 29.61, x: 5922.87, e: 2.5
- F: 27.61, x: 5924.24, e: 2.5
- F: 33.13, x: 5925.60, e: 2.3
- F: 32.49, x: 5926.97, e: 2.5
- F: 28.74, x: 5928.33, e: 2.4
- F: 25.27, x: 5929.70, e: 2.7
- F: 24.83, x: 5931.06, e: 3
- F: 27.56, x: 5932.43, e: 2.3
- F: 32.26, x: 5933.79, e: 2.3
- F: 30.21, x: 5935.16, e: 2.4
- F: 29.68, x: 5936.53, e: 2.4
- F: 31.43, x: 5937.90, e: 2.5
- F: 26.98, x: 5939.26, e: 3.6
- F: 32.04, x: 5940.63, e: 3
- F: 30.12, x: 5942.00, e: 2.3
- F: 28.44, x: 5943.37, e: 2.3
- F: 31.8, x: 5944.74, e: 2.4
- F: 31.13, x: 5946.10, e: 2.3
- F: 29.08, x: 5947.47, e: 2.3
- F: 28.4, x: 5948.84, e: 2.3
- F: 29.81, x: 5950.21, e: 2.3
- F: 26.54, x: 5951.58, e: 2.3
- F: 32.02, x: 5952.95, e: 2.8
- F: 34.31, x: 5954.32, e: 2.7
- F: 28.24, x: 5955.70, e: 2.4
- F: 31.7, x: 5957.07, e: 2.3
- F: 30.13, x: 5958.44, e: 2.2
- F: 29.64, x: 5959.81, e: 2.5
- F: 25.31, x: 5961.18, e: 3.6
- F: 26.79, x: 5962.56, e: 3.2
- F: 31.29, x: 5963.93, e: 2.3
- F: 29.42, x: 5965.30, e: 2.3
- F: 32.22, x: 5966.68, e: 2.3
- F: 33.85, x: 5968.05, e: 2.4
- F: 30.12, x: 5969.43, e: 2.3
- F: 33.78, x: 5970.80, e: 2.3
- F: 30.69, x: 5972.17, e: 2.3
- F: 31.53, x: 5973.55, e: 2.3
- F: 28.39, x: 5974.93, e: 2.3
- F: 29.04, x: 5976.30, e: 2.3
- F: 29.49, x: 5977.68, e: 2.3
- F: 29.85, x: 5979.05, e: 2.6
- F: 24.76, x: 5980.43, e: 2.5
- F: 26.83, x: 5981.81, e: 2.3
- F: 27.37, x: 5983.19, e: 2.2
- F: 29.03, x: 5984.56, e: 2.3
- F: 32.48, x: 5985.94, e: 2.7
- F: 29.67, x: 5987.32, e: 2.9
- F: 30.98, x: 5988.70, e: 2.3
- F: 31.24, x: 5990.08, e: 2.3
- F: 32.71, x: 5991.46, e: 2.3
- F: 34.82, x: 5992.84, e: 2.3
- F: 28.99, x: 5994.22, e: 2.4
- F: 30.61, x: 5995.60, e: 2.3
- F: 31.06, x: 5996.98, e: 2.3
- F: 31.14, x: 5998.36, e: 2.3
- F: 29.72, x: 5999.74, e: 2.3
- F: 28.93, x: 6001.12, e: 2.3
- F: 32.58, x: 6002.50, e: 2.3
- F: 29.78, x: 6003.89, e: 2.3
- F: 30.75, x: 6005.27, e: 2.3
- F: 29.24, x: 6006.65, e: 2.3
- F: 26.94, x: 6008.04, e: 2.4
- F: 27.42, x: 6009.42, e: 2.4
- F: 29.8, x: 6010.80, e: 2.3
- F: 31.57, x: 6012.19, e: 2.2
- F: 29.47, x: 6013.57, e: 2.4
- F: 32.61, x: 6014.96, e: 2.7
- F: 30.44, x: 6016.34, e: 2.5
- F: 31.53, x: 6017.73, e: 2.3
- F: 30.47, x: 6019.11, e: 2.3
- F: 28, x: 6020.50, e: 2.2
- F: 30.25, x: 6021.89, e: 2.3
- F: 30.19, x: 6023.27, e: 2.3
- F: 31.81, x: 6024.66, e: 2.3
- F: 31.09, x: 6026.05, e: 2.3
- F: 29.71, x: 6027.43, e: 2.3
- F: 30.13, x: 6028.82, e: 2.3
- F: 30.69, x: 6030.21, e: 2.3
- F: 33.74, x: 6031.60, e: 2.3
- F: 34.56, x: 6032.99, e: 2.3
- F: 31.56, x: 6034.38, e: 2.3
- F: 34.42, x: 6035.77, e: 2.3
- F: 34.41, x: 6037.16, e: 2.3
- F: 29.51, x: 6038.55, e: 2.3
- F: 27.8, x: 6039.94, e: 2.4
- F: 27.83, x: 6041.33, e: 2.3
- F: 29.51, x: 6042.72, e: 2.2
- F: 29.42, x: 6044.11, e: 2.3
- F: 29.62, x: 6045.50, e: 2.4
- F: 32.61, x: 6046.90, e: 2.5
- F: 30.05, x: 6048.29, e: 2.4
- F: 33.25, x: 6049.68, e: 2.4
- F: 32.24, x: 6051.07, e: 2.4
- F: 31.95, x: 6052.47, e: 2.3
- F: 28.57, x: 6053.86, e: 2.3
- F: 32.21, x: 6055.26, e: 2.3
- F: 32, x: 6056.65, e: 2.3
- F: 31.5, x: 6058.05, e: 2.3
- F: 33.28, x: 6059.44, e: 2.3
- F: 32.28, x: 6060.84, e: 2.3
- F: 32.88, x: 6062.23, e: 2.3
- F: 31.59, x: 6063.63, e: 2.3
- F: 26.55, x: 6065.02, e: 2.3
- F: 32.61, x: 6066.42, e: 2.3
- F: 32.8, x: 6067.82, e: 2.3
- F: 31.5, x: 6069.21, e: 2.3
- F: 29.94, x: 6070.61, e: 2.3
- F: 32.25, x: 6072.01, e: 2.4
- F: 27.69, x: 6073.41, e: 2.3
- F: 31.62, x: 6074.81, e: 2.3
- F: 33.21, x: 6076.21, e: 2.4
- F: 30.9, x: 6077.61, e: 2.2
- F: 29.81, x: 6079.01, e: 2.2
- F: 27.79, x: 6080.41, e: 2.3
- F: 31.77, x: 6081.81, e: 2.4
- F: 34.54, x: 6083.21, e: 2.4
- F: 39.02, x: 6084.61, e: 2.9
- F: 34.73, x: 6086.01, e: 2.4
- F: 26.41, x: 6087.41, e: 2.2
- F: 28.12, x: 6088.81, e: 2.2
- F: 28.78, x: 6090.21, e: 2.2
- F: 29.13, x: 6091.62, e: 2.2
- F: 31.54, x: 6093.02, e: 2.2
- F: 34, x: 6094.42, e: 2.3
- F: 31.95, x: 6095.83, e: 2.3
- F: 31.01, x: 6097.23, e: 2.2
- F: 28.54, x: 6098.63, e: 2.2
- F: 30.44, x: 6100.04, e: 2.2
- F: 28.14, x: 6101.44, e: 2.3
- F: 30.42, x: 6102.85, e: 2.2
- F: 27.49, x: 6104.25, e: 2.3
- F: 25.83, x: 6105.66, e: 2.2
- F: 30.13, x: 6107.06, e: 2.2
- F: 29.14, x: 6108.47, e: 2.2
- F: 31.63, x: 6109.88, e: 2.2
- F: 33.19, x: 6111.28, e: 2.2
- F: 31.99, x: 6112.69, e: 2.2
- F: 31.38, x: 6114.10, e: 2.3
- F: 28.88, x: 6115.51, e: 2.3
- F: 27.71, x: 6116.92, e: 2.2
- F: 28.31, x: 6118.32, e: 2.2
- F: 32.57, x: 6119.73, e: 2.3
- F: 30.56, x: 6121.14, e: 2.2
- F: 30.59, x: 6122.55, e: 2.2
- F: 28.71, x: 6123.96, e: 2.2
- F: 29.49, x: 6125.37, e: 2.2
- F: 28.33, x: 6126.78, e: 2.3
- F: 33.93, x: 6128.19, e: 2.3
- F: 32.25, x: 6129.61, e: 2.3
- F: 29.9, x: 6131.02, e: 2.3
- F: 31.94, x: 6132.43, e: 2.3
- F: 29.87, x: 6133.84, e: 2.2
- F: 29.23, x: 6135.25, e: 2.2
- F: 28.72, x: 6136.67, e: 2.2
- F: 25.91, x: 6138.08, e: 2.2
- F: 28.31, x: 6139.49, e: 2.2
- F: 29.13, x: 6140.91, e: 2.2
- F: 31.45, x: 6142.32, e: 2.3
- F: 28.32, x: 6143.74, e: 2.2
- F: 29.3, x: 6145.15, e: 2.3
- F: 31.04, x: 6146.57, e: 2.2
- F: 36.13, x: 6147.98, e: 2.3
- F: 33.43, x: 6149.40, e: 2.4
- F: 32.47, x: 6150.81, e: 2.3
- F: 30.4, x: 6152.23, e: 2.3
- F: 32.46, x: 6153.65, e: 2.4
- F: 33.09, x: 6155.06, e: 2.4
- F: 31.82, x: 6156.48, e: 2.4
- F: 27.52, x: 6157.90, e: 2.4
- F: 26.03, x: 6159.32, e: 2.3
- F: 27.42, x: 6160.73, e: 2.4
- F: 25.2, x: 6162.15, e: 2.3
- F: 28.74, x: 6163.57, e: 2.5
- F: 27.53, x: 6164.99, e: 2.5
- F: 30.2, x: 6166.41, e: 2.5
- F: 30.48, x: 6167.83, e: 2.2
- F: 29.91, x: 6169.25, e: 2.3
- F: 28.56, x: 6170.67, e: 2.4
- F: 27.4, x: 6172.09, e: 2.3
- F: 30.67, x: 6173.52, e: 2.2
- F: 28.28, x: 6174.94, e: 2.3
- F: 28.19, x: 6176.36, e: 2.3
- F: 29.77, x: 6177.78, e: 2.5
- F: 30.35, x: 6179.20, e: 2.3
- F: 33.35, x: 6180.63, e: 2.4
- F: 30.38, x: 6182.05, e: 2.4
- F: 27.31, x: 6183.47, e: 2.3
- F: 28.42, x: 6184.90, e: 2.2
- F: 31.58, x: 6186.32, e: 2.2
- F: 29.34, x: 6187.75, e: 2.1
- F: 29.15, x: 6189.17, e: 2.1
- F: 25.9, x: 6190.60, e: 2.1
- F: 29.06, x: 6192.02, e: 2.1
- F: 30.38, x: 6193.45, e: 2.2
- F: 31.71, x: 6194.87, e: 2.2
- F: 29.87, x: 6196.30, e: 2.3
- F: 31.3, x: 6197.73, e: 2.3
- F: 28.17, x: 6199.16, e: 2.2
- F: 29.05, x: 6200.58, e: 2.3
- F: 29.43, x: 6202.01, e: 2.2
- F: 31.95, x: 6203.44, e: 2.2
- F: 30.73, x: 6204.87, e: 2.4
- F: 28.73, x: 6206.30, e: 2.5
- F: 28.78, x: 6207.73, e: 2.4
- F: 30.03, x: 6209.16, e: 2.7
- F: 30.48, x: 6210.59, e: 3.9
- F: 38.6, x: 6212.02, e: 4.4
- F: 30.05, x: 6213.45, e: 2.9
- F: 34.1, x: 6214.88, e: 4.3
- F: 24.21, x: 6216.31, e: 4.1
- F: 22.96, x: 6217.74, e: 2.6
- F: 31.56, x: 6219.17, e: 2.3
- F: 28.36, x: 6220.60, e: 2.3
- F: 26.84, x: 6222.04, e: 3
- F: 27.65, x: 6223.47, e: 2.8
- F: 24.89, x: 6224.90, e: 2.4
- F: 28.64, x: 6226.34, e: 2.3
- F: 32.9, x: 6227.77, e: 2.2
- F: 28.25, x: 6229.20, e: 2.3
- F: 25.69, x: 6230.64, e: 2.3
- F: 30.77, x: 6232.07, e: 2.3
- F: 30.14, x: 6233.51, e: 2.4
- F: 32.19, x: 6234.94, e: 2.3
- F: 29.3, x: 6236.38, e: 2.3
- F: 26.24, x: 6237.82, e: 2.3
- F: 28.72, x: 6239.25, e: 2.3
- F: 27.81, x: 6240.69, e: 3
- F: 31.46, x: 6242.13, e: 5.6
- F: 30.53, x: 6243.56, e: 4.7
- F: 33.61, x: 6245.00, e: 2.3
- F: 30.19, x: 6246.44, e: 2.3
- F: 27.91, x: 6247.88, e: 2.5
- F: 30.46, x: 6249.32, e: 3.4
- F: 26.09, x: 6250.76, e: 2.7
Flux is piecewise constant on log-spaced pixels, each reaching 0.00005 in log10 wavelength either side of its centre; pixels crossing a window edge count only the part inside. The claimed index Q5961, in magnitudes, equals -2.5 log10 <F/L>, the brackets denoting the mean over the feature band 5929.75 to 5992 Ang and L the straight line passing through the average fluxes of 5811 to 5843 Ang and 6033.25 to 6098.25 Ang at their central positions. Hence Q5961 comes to 0.06 mag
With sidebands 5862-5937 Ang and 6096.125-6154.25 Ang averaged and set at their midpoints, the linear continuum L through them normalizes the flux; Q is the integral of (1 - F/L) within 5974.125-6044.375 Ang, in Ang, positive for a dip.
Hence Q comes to -1.9 Ang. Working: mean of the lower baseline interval 28.8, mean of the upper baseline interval 30.2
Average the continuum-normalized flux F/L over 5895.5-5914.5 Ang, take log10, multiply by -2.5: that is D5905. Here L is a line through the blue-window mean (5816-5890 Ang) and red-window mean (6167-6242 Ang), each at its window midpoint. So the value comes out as 0.10 mag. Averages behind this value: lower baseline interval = 31.4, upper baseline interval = 29.4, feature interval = 28.3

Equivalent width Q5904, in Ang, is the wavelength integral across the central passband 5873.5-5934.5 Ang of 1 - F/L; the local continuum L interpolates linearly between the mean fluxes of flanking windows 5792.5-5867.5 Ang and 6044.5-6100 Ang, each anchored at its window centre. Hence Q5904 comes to 6.39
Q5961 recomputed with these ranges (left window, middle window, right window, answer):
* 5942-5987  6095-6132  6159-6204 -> -0.03 mag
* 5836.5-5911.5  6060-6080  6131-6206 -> -0.05 mag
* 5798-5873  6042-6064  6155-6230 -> -0.04 mag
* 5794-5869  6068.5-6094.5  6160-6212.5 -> -0.03 mag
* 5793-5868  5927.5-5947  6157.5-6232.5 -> 0.06 mag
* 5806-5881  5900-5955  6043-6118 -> 0.07 mag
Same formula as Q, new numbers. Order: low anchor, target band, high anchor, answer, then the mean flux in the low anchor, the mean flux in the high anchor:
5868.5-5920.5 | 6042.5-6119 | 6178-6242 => -4.8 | 28.3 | 29.5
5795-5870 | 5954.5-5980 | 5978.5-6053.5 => 0.6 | 31.7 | 30.5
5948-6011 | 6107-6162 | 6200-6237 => -1.2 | 30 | 29.5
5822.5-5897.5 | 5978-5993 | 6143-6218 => 0.2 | 30.5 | 29.8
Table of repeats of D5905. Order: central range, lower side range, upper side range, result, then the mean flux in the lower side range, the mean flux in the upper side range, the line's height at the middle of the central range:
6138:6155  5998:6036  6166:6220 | -0.036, 30.6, 29.7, 30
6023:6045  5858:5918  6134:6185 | -0.064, 28.8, 29.7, 29.3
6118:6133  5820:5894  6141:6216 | -0.017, 30.8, 30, 30.2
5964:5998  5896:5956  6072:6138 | -0.032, 29.1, 30.4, 29.5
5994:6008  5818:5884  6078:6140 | 0.028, 31.9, 30.3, 31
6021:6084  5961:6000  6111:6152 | -0.032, 30.2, 30.4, 30.3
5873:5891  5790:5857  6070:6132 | 0.085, 31.7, 30.5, 31.4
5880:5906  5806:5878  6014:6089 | 0.192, 31.8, 31.2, 31.7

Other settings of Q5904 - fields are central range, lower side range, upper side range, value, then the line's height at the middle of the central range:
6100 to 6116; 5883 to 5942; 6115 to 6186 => -0.22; 29.5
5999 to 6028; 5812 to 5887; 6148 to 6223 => 0.55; 30.7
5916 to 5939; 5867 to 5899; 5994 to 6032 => -0.27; 28.8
